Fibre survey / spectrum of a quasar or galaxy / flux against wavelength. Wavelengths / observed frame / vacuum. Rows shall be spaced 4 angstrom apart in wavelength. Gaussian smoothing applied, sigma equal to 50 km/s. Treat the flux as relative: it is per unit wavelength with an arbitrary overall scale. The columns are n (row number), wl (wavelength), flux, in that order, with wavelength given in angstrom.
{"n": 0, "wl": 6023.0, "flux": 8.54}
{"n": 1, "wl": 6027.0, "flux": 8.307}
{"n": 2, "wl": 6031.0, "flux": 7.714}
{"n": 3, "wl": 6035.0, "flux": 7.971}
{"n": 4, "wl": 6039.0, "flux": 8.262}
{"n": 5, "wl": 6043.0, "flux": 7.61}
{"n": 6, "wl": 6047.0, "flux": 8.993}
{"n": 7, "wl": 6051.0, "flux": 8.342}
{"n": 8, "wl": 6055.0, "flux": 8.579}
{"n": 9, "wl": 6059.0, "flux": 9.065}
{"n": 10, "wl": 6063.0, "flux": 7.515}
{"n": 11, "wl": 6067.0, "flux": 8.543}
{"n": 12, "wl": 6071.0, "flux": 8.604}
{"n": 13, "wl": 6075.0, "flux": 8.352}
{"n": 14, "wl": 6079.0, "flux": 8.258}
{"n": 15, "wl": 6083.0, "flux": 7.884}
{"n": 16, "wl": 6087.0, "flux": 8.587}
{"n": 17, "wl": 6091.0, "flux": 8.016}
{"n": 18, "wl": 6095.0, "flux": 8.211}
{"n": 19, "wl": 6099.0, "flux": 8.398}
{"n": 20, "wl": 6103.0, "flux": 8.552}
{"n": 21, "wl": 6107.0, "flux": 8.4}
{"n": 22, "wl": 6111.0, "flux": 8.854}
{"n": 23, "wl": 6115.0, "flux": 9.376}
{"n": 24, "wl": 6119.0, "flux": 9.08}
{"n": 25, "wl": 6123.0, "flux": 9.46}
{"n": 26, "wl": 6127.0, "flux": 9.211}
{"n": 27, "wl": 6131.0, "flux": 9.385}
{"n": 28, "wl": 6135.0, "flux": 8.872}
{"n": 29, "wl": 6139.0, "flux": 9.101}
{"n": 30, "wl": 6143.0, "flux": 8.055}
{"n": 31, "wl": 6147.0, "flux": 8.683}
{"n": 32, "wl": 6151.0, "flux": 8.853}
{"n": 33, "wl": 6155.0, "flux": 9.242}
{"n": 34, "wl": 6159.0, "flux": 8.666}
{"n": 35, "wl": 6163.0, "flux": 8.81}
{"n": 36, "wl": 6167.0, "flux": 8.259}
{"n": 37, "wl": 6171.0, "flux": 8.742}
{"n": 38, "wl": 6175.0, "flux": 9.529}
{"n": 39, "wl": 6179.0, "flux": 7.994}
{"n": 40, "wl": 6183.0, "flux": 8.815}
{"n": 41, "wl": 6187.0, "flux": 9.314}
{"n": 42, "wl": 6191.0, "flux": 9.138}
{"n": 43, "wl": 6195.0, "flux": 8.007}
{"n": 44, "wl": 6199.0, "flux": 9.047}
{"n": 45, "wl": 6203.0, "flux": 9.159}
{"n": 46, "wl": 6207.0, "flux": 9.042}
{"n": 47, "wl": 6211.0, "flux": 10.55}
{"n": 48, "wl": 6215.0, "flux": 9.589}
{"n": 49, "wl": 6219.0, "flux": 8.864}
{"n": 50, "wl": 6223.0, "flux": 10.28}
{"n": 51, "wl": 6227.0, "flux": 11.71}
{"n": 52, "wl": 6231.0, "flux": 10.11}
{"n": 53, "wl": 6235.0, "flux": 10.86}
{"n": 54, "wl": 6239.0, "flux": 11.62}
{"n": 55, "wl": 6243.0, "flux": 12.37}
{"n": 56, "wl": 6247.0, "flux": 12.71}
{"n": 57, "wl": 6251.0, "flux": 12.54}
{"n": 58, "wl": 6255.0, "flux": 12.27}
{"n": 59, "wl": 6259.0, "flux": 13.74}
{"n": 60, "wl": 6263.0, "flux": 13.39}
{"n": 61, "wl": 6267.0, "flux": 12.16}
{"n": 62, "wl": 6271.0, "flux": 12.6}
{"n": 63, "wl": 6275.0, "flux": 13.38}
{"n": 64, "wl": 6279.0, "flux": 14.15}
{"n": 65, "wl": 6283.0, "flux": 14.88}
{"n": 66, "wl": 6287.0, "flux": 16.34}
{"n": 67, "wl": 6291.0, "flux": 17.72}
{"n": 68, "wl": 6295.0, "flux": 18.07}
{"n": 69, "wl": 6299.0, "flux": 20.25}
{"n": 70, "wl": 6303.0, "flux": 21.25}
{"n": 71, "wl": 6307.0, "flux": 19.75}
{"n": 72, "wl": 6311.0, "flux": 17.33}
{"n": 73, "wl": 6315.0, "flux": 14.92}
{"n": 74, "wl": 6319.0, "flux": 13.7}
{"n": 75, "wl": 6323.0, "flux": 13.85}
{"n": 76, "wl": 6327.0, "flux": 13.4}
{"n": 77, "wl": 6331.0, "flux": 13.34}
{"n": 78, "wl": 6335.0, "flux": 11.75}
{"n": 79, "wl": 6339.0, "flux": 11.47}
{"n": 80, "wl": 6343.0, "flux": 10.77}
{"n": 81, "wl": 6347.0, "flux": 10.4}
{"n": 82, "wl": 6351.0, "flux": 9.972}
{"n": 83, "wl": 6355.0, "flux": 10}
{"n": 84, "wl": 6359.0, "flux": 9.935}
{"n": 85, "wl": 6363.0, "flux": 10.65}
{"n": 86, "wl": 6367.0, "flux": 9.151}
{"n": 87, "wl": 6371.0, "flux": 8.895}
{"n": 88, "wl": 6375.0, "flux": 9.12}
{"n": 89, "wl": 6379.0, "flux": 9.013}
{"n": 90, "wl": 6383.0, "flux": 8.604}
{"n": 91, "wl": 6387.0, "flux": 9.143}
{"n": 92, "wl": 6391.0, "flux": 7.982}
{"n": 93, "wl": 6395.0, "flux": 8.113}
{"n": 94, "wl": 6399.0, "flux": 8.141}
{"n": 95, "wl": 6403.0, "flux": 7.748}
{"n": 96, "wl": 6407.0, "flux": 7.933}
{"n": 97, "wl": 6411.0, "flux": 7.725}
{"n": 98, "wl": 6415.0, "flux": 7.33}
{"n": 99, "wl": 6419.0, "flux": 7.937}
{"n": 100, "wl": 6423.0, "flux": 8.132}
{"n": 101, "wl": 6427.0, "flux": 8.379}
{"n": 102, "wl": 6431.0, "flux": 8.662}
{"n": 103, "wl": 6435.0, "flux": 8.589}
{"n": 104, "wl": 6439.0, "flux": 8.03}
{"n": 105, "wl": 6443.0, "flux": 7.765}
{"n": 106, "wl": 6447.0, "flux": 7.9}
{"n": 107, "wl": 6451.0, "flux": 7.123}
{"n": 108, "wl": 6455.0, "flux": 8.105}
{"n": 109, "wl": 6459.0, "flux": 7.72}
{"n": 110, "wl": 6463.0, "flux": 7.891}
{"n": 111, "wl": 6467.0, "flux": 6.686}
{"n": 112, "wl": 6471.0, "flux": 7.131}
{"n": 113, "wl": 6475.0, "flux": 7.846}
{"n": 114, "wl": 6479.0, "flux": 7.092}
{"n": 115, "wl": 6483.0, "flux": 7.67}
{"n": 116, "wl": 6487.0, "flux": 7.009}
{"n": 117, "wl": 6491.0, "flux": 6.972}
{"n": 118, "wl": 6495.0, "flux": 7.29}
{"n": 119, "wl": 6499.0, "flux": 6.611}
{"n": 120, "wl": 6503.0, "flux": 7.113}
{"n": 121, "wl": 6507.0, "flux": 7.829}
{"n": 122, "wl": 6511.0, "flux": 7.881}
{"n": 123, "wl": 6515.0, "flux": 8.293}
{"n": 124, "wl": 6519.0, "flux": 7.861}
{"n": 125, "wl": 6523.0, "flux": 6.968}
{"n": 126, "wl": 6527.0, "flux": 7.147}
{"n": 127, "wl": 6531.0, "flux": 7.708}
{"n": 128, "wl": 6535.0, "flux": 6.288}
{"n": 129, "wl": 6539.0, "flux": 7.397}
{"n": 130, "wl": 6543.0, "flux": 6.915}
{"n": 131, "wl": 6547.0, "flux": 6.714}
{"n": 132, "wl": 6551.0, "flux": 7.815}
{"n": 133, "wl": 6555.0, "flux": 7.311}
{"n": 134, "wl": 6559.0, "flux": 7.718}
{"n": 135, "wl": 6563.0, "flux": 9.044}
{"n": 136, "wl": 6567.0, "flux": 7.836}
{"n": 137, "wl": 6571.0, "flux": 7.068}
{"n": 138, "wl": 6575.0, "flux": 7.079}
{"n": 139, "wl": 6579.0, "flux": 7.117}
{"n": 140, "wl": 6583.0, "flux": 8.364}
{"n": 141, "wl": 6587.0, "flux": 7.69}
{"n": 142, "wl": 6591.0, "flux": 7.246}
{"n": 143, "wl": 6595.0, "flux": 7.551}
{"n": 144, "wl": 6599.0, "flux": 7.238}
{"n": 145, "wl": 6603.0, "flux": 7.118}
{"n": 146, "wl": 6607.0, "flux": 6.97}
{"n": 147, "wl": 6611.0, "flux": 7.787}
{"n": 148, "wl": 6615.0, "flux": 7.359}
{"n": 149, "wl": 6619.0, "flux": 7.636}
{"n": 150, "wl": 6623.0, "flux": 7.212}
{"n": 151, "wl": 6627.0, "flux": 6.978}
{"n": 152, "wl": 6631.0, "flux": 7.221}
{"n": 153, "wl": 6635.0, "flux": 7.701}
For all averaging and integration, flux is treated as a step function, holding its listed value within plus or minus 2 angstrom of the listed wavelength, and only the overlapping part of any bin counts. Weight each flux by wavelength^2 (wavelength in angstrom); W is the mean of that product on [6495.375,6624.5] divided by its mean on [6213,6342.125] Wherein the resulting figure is 0.59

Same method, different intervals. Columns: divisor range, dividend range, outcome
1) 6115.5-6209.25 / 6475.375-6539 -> 0.92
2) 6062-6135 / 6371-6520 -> 1.02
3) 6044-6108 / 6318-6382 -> 1.42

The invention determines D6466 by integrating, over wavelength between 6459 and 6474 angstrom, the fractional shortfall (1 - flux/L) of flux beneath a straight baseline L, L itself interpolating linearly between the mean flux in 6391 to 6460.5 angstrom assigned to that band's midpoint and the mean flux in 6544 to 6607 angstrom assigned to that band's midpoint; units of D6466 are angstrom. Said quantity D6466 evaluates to 0.9 angstrom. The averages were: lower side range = 7.96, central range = 7.34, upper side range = 7.5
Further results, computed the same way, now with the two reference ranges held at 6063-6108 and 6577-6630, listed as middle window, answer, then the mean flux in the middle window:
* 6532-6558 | 1.32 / 7.12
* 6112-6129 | -2.08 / 9.26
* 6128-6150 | -1.67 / 8.84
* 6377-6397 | -2.03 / 8.57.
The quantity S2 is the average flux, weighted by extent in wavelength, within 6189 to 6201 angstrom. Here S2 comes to 8.73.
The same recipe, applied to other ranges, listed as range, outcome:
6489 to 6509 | 7.16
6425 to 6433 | 8.52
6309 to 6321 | 15.3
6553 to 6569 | 7.98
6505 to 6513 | 7.86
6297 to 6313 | 19.6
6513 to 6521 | 8.08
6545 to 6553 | 7.26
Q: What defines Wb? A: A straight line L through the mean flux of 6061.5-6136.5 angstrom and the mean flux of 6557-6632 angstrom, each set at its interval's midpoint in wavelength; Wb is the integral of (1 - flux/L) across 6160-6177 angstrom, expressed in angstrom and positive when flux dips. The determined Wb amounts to -0.7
